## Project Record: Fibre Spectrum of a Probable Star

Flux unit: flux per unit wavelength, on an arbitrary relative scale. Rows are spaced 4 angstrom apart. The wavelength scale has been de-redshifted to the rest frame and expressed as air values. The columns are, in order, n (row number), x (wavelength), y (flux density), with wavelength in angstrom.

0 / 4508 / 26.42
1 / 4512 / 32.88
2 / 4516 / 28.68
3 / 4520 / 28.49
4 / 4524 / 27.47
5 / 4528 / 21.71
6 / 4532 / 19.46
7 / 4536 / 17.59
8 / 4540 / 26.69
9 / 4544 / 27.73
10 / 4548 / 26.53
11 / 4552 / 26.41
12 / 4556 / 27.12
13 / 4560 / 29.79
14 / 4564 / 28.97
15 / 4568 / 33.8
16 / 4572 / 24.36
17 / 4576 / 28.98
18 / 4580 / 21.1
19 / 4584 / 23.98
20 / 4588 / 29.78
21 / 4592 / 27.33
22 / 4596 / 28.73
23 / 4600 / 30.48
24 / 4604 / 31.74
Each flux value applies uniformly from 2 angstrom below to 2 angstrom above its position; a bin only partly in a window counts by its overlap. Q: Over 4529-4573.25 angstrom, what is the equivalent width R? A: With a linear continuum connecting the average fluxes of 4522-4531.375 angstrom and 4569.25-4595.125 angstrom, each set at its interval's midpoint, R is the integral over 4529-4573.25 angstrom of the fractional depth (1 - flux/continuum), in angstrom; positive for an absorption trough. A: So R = -2.1 angstrom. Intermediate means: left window 23.8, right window 26.3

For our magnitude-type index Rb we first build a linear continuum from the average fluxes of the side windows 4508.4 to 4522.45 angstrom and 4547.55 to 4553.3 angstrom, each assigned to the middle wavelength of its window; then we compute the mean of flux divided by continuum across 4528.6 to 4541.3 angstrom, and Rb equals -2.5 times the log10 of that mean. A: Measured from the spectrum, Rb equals 0.304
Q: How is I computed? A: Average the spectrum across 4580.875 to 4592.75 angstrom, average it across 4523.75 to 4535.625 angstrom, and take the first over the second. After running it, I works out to 1.23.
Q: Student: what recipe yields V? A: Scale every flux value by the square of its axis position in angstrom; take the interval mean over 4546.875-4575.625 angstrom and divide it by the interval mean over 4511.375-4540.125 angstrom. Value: 1.2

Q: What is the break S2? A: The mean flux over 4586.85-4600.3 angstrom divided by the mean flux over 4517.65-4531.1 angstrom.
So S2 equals 1.13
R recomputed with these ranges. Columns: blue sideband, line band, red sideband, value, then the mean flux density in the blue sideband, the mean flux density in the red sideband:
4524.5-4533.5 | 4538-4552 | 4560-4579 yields -1.4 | 21.8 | 28.7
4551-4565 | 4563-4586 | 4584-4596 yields 1.0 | 28.1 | 27.8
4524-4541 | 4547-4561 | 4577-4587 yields -2.9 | 21.8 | 23.9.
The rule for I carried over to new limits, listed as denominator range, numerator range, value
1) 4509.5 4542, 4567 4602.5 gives 1.08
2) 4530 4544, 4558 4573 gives 1.33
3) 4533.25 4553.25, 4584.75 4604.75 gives 1.18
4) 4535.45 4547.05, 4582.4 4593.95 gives 1.08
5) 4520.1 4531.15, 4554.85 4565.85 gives 1.16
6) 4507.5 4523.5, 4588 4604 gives 1.00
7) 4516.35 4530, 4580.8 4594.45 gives 1.01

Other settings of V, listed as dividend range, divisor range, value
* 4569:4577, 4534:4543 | 1.22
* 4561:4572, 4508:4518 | 1.03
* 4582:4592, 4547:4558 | 1.03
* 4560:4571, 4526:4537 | 1.56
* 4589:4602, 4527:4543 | 1.37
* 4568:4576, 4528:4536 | 1.45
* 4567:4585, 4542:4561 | 0.97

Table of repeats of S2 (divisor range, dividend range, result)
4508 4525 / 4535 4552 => 0.87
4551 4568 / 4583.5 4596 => 0.96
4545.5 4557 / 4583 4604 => 1.07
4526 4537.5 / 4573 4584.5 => 1.26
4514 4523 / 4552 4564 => 0.99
